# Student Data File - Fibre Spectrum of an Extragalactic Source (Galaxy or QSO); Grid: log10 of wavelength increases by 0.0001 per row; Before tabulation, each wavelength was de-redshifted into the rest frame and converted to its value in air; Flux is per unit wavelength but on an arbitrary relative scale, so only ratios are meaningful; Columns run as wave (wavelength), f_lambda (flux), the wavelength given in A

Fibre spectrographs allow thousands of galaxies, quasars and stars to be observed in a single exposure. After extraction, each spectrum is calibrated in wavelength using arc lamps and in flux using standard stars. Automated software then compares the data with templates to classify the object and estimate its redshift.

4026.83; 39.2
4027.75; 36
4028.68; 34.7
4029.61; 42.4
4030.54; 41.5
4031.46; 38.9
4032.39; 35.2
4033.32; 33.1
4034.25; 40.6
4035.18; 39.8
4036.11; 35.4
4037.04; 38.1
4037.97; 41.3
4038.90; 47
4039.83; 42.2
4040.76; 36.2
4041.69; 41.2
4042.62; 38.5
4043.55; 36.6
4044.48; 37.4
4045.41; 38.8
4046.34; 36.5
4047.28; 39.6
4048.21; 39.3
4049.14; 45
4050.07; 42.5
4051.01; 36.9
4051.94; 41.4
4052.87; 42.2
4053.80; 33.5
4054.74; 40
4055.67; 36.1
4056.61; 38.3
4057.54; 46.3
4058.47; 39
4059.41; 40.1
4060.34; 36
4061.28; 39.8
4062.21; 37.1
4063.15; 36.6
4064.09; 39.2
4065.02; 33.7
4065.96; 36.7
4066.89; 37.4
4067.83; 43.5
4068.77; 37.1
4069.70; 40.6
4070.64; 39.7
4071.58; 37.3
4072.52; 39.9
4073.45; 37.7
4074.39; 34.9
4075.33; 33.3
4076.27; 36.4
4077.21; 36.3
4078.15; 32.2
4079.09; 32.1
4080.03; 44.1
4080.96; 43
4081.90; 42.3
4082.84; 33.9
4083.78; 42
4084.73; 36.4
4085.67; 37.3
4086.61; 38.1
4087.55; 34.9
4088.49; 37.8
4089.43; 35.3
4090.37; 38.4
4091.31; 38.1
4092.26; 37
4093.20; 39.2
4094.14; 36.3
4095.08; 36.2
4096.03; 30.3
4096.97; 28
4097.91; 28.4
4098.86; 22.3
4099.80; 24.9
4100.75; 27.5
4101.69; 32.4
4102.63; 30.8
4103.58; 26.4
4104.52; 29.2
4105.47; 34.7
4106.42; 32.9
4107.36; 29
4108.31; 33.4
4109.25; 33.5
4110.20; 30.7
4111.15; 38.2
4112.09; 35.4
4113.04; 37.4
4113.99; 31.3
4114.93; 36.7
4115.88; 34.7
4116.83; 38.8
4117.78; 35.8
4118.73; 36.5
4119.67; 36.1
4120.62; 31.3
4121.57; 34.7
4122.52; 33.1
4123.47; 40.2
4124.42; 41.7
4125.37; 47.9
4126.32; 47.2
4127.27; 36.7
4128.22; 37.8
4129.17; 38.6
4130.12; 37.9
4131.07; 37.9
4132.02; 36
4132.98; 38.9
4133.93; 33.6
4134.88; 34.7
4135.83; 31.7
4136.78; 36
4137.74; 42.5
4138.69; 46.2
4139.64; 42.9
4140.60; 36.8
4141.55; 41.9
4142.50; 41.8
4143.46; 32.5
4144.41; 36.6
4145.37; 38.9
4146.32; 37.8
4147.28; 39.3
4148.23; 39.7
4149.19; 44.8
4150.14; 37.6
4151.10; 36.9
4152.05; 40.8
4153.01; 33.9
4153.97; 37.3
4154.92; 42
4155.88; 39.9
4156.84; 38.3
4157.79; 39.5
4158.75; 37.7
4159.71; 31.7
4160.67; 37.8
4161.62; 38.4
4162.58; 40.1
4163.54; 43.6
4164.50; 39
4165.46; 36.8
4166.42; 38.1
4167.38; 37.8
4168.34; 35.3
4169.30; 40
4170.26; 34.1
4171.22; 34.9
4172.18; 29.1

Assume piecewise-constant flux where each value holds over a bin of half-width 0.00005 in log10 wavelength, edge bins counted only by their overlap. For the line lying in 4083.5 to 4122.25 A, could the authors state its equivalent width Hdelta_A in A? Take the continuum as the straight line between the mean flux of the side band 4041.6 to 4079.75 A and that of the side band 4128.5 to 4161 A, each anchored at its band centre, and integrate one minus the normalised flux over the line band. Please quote 4.47 A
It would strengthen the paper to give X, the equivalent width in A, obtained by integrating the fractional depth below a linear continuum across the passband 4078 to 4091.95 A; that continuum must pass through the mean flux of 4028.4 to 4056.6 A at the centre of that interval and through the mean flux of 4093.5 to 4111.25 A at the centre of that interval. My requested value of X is -1.98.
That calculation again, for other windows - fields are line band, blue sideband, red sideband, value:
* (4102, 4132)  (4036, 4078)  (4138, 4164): 2.5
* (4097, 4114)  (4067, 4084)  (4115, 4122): 2.5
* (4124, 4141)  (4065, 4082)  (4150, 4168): -0.5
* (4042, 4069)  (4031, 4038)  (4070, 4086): -0.9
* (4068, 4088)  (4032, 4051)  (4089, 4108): -1.9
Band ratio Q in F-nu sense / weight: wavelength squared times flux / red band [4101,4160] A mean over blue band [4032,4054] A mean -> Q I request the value 0.98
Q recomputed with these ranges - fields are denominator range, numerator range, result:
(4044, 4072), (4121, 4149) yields 1.03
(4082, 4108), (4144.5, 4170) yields 1.19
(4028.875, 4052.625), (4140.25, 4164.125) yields 1.04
